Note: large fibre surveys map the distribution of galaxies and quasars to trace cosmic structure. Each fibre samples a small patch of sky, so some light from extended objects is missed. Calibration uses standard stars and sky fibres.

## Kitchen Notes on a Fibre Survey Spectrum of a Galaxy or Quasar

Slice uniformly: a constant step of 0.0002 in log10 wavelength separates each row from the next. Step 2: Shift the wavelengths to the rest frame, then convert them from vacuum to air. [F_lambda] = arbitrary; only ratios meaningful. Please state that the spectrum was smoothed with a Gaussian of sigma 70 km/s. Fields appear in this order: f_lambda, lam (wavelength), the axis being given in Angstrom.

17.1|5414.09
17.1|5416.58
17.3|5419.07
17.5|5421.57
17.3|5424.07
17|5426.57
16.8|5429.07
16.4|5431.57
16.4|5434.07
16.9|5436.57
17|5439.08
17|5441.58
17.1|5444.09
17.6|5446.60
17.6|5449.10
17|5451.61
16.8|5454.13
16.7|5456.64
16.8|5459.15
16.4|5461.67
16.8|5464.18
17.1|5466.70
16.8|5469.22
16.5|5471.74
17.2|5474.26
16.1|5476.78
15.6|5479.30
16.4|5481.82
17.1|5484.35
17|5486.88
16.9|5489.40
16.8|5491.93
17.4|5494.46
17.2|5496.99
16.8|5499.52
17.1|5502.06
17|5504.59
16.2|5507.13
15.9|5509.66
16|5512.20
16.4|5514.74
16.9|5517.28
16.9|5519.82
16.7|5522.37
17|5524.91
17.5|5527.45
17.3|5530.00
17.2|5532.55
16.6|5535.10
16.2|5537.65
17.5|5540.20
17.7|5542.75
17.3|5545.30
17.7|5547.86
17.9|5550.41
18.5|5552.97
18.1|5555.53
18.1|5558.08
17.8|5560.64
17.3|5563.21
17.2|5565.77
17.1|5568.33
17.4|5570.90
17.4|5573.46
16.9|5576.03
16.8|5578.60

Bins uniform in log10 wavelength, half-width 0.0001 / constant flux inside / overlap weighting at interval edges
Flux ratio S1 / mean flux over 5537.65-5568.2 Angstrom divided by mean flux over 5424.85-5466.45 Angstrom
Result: 1.04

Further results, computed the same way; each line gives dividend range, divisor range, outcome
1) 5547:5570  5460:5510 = 1.06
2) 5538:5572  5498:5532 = 1.05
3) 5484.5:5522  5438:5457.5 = 0.98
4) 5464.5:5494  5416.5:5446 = 0.98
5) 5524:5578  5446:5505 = 1.03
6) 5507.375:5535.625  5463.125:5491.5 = 1.00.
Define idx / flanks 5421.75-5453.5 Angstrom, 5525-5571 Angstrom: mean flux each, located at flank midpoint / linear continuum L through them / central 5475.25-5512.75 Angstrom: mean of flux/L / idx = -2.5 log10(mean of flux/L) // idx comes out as 0.04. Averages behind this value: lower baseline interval 17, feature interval 16.7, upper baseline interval 17.5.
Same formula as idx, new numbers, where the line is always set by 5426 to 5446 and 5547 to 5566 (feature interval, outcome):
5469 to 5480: 0.05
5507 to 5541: 0.05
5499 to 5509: 0.04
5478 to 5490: 0.04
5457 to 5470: 0.02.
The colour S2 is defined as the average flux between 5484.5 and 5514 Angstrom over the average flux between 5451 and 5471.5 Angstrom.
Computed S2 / 1.00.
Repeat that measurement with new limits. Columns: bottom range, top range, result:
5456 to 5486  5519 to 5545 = 1.03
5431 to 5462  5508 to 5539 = 0.99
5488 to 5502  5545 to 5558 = 1.06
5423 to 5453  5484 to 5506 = 1.00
